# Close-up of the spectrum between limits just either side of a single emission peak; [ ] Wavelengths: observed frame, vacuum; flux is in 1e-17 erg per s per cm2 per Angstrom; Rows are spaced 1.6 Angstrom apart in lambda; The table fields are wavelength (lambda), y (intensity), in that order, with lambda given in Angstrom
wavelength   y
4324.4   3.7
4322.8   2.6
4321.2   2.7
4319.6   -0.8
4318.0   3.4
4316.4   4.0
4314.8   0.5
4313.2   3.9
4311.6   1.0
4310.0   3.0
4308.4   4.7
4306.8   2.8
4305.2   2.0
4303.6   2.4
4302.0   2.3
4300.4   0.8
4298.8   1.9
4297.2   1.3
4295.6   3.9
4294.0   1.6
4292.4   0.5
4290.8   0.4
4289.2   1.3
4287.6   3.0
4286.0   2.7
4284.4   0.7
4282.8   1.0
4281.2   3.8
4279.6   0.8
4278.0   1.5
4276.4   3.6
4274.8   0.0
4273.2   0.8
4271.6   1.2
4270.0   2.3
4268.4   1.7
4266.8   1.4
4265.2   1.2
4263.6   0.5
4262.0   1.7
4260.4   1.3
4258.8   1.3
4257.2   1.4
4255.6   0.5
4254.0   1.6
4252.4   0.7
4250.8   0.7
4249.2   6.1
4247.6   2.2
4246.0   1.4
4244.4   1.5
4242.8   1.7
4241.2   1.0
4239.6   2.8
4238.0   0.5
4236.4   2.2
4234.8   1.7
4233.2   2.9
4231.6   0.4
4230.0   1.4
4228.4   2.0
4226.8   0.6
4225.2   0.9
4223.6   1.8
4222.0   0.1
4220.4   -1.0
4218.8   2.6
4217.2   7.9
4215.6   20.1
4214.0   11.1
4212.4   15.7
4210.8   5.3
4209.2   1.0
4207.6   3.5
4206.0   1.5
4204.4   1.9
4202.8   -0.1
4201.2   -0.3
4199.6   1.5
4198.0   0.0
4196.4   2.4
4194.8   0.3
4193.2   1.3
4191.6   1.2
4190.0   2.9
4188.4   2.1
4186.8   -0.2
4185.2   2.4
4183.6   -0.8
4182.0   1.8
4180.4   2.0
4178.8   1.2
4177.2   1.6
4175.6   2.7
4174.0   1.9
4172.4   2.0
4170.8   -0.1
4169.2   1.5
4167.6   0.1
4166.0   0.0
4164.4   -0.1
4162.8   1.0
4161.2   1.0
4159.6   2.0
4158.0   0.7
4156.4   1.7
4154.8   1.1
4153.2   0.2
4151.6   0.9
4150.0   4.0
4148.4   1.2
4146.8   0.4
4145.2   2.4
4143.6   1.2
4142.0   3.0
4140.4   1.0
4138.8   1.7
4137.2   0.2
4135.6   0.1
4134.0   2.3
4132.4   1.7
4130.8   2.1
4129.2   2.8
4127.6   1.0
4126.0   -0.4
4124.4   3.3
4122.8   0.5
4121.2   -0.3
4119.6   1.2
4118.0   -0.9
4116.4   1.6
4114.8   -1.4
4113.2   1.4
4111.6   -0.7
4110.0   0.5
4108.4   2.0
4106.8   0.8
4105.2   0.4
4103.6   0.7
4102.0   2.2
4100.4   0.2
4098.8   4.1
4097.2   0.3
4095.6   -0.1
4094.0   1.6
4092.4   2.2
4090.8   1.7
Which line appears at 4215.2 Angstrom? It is [O II]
